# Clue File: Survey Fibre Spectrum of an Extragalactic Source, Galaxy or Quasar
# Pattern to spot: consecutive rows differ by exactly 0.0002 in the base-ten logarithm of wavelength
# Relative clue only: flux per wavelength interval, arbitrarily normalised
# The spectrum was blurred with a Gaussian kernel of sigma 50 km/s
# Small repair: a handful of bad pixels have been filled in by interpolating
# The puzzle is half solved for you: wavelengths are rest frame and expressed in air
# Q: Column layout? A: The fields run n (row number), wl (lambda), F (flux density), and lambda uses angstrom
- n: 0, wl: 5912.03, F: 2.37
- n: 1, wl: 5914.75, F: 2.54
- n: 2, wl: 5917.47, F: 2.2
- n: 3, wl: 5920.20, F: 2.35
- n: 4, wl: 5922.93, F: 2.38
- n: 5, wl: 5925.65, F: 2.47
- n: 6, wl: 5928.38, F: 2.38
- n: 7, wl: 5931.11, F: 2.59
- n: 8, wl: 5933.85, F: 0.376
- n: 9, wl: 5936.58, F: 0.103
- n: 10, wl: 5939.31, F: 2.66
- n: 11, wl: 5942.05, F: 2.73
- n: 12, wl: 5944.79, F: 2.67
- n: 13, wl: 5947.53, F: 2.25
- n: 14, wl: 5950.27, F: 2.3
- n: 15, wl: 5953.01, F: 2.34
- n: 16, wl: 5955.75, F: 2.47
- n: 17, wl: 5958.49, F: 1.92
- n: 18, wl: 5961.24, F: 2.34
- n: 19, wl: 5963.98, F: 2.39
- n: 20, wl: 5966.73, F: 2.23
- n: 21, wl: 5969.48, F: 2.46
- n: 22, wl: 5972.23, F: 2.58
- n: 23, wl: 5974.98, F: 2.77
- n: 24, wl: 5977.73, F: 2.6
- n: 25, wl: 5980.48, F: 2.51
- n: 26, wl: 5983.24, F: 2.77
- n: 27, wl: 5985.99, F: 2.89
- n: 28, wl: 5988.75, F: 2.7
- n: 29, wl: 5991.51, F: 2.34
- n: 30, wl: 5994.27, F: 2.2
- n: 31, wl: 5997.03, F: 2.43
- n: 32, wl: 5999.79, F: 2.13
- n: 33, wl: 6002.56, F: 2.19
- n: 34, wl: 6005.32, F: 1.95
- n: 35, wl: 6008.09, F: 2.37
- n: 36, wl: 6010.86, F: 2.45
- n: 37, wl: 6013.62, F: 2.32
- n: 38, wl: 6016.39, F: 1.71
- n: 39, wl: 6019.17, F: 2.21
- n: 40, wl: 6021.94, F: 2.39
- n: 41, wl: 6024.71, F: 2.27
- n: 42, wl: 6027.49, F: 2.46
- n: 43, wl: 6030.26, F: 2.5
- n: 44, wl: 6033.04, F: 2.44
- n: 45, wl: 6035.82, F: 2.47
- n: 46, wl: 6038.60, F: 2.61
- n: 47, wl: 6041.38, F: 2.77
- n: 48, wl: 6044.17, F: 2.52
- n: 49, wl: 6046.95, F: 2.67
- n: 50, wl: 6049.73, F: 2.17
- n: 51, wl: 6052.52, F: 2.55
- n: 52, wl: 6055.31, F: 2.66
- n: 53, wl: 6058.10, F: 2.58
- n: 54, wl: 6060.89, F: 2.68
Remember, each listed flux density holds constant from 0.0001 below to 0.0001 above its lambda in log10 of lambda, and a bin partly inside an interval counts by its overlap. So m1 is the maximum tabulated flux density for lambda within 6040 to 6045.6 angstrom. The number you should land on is 2.77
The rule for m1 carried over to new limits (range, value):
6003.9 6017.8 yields 2.45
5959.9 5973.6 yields 2.58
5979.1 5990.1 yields 2.89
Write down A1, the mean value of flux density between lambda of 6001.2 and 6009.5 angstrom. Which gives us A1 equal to 2.17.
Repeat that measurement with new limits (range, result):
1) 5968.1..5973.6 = 2.52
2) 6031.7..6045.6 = 2.56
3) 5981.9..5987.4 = 2.83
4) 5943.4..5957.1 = 2.41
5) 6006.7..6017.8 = 2.21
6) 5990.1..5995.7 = 2.27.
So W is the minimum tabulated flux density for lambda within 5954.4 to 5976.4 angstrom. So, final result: 1.92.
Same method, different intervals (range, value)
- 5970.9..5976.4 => 2.58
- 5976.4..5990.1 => 2.51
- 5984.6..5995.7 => 2.2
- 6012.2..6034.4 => 1.71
